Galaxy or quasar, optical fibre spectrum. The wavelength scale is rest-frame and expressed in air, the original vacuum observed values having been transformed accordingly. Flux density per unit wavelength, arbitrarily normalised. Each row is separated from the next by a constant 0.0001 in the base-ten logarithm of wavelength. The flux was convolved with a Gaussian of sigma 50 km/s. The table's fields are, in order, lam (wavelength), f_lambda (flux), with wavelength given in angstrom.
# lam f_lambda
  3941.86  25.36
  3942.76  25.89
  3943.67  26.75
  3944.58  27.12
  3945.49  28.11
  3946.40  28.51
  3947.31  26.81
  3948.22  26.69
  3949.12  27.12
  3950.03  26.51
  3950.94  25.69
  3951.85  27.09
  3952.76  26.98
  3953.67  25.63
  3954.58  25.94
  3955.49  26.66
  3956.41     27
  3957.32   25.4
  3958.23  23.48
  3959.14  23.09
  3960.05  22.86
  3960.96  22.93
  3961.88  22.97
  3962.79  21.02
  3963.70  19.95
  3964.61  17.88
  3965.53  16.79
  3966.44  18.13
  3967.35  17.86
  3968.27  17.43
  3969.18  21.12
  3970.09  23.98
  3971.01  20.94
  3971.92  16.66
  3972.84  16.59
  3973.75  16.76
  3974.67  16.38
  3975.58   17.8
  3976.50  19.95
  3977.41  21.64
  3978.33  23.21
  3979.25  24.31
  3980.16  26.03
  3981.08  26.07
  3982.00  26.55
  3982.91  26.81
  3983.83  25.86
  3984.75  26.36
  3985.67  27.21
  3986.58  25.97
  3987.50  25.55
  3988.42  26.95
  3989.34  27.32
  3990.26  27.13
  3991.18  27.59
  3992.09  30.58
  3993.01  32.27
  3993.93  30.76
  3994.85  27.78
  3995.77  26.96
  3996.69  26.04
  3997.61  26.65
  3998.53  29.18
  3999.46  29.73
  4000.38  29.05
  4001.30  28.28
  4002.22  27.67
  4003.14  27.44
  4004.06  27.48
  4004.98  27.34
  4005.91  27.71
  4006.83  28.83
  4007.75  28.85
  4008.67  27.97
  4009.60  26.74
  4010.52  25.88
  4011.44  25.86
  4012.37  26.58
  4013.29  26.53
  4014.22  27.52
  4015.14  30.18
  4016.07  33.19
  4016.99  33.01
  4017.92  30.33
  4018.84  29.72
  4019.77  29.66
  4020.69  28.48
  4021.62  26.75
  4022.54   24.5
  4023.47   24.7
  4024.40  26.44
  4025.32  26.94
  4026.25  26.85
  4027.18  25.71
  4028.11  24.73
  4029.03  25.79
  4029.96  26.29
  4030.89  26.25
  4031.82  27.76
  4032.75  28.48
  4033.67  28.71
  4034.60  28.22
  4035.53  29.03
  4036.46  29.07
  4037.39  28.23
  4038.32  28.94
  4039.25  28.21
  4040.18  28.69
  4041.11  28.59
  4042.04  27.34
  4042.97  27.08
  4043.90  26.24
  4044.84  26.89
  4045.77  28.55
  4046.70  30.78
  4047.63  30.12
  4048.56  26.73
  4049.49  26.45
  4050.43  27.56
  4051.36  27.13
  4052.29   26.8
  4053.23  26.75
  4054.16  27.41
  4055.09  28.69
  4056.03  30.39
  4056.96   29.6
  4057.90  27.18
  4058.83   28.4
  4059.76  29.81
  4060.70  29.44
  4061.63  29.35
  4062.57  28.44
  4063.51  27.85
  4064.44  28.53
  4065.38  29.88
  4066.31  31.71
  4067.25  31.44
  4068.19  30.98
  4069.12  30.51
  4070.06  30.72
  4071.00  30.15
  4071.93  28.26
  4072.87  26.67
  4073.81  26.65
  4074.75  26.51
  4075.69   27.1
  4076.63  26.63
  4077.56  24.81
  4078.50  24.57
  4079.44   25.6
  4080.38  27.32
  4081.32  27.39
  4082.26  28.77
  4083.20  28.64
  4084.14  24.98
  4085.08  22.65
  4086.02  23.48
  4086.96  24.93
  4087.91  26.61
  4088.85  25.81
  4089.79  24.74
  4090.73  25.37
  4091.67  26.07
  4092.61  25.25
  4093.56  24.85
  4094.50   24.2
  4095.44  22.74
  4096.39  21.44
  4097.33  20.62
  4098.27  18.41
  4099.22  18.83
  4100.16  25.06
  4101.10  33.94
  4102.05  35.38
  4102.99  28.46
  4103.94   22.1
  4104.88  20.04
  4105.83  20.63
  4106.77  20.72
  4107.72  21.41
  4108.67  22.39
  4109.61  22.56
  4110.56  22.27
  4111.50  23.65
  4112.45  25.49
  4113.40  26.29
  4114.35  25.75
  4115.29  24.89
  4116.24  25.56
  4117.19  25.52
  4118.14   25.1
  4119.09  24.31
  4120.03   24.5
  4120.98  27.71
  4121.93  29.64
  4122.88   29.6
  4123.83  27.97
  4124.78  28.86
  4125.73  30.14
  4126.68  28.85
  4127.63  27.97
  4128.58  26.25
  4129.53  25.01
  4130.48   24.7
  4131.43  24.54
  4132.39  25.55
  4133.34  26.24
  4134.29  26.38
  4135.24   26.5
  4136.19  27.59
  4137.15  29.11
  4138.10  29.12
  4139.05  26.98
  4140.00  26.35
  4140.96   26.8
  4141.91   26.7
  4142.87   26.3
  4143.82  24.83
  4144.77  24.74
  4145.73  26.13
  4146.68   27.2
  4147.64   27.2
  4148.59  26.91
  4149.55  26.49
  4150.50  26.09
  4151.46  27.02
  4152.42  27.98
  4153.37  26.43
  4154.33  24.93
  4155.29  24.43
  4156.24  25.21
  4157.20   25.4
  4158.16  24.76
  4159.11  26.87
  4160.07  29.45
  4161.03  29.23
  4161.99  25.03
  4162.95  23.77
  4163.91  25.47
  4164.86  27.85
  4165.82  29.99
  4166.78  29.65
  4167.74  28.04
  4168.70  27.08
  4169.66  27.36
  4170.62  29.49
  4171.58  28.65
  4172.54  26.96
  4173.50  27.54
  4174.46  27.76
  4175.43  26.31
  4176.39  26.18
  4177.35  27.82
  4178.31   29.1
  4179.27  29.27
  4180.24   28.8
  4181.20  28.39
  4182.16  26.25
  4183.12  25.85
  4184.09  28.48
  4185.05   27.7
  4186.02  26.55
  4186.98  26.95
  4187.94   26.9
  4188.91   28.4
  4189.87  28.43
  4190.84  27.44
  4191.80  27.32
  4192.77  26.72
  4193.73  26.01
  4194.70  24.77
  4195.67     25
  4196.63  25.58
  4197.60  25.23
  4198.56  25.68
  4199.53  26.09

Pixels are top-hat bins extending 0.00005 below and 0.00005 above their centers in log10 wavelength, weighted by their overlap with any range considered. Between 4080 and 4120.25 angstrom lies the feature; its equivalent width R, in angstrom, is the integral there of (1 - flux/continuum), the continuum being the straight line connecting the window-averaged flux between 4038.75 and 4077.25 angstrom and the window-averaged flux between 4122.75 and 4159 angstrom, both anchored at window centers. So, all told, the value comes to 4.2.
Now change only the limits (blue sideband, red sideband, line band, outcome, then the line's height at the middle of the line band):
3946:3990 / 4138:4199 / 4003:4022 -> -3.35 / 24.1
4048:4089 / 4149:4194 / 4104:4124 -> 2.19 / 27.5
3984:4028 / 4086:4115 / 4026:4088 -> -4.59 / 25.9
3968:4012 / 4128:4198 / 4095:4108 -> 1.37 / 26.4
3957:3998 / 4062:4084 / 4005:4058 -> -3.55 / 26.1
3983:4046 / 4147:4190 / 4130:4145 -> 0.49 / 27.3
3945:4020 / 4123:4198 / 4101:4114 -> 1.04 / 26.5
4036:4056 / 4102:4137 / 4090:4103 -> 0.70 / 26.3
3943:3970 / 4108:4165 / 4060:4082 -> -2.51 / 25.4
